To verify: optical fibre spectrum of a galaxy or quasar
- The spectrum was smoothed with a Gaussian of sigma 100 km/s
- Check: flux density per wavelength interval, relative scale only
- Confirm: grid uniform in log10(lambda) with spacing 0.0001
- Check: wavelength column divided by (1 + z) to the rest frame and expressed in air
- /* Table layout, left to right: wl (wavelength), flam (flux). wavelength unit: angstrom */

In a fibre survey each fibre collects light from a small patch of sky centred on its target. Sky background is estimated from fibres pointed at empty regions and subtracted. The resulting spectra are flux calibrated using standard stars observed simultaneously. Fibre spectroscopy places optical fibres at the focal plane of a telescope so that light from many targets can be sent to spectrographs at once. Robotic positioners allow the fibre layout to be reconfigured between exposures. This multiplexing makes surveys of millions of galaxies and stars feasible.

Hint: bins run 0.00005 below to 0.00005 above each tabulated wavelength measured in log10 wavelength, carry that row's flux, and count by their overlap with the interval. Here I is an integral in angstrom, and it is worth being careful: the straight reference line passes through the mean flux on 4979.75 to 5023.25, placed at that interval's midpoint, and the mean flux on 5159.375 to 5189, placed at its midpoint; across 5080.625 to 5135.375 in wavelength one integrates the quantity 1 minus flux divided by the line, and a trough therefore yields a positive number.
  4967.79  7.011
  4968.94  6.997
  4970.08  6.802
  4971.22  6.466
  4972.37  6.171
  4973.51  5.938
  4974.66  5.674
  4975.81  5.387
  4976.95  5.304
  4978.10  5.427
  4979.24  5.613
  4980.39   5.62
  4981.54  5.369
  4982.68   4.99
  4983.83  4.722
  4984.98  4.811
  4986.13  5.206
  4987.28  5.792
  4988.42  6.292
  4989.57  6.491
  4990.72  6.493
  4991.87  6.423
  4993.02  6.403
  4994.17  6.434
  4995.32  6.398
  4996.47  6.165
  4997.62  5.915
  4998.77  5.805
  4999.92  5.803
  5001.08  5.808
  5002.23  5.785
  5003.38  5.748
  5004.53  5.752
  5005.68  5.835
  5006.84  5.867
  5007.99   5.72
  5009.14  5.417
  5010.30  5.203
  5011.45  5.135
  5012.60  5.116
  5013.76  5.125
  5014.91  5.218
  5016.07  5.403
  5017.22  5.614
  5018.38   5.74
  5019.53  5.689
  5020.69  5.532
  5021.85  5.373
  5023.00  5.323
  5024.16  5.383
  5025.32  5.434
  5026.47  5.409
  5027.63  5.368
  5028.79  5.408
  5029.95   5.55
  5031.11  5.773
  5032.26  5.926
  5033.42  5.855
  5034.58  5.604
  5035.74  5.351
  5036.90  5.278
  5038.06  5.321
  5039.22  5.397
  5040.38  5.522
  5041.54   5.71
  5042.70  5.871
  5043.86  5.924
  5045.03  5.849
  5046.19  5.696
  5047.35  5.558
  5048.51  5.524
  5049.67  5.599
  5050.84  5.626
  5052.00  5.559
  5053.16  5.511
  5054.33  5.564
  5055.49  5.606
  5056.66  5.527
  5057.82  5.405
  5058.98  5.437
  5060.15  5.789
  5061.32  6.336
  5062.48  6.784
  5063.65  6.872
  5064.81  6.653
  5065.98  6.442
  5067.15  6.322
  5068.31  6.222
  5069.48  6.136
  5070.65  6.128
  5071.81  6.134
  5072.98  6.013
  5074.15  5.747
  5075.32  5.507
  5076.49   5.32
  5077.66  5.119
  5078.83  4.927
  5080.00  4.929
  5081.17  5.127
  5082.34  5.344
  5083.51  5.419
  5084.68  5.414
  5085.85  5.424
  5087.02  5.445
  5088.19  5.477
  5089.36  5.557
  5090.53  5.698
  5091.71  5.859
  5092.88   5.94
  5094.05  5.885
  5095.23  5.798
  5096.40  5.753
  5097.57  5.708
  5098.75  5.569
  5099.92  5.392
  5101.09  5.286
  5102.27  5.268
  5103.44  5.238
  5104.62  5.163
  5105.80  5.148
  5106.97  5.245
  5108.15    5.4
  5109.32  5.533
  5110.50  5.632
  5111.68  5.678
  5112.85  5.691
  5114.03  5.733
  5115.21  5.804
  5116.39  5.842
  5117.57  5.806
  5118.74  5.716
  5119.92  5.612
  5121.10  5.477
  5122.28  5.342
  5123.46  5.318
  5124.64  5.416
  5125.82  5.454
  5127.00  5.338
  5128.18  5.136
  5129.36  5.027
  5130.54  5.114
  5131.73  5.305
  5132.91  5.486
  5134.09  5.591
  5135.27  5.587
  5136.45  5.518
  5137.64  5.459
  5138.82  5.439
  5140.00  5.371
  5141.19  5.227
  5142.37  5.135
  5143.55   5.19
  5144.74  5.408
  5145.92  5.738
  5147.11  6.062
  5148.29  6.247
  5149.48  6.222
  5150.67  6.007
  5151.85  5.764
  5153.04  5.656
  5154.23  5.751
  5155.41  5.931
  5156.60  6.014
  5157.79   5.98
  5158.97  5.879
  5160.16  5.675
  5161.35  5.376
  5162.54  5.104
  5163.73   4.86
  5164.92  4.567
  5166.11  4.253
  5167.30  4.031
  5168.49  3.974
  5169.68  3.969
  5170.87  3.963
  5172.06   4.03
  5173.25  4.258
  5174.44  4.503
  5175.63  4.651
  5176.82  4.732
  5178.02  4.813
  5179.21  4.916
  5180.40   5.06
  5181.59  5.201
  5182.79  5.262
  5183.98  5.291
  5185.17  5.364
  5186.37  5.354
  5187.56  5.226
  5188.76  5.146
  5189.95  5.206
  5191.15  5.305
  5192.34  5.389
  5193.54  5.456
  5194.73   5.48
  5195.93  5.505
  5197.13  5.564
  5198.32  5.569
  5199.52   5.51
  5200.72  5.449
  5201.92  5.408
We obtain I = -3.9 angstrom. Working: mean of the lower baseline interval 5.67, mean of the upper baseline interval 4.78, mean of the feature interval 5.49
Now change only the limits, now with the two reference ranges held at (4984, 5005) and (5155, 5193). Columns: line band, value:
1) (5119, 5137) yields -0.56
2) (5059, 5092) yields -1.62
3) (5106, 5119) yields -0.78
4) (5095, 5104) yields -0.19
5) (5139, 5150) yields -1.03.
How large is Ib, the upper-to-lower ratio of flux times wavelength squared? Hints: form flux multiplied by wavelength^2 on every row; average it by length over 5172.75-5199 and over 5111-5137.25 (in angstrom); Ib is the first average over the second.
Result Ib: 1.0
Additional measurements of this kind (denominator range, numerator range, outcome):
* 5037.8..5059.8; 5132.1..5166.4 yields 1.03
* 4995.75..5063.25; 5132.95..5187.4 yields 0.98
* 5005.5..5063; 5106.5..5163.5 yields 1.04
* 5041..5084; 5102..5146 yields 0.97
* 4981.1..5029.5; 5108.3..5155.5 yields 1.04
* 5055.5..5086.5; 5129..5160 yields 1.00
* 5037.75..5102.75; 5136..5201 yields 0.95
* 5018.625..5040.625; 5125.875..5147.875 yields 1.02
